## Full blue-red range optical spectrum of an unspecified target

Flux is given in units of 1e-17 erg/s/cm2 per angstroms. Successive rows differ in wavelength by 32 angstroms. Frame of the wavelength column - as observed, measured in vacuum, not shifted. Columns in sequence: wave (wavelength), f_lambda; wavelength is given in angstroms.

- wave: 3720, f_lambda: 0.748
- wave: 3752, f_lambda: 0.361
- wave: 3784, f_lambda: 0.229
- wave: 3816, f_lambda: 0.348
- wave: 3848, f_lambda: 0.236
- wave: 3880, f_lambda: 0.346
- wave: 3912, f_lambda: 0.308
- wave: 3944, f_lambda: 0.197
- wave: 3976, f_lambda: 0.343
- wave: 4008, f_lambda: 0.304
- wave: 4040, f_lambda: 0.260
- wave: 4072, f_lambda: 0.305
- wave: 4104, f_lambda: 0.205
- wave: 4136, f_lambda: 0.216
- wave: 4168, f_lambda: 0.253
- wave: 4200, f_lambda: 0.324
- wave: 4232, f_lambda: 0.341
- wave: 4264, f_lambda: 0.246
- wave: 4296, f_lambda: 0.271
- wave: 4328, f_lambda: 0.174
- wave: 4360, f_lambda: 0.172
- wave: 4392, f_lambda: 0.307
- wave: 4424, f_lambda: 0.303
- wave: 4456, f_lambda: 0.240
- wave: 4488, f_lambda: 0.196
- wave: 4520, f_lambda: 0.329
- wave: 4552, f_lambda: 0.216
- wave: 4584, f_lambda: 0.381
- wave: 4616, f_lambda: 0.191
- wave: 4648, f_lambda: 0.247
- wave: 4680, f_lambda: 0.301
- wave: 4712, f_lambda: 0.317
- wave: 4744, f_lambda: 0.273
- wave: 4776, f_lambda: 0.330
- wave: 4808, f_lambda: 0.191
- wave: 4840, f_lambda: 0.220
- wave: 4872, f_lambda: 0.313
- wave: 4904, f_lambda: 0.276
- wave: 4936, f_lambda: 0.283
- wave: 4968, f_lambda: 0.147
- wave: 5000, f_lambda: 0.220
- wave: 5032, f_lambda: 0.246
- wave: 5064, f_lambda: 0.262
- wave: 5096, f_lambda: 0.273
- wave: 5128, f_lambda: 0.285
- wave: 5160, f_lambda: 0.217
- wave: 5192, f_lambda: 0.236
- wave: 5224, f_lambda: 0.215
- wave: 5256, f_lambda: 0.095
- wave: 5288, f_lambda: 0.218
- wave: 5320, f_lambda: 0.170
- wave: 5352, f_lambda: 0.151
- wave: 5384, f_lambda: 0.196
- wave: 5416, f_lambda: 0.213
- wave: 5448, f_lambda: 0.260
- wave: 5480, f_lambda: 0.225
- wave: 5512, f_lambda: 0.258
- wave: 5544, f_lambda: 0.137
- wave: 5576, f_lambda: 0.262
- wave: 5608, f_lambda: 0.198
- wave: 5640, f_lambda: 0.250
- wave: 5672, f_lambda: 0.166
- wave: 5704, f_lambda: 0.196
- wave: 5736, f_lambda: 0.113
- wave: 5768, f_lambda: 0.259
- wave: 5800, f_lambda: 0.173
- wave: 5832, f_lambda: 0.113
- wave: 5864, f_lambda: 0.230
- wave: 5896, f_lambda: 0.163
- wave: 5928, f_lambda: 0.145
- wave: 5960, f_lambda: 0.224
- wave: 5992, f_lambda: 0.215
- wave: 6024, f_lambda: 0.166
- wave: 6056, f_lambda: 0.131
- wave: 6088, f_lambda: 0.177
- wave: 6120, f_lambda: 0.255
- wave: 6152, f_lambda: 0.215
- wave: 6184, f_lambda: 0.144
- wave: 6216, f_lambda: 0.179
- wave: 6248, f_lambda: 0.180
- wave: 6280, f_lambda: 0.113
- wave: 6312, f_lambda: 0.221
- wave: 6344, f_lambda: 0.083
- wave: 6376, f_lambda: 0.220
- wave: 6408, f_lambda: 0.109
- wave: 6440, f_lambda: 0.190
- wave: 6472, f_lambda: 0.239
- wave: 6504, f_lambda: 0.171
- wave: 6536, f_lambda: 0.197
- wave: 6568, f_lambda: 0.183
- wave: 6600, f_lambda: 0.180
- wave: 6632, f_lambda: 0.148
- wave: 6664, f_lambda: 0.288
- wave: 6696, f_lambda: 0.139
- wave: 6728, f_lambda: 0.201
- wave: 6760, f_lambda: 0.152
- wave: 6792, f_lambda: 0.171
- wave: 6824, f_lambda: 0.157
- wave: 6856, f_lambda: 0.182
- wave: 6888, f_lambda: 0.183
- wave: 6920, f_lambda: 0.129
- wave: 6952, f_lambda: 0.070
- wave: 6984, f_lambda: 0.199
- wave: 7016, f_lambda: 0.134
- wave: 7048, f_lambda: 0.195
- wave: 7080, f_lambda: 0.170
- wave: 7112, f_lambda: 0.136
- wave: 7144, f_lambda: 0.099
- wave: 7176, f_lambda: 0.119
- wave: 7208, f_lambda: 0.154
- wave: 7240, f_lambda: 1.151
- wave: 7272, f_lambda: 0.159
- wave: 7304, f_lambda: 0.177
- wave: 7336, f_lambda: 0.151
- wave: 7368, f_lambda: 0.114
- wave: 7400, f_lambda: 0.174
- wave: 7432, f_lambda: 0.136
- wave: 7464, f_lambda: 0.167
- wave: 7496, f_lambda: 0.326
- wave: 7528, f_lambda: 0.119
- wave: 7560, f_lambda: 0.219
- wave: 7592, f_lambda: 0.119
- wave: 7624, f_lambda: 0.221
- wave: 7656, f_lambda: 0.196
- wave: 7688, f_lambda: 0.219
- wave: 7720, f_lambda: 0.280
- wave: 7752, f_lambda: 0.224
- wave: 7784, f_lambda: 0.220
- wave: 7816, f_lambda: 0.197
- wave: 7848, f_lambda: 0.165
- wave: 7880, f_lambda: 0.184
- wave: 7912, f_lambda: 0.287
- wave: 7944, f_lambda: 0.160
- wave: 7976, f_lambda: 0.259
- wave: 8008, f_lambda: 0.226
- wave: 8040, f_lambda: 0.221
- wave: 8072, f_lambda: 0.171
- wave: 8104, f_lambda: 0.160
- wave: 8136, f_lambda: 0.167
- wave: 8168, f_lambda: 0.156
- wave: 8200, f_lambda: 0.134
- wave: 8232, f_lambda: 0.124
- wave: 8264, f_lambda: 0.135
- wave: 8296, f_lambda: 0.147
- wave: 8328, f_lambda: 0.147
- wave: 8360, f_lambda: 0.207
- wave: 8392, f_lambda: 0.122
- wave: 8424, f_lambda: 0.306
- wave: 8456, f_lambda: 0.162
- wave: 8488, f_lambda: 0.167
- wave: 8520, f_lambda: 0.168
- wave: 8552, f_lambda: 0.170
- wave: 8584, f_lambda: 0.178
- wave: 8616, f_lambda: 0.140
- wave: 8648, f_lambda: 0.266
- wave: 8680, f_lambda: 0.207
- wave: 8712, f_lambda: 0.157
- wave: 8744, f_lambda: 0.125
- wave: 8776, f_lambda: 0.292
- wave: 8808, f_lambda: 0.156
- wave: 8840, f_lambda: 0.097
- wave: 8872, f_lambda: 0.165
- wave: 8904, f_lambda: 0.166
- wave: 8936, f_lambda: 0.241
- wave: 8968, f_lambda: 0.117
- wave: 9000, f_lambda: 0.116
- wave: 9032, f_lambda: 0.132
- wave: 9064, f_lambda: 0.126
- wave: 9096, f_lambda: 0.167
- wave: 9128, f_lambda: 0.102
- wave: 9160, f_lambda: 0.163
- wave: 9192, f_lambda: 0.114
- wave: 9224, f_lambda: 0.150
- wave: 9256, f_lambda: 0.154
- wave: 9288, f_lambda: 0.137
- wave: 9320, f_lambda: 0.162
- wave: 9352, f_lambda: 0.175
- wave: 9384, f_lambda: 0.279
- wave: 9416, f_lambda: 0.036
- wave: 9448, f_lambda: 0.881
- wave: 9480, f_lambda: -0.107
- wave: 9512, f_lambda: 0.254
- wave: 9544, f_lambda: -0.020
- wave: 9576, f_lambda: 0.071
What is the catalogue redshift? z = 0.941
